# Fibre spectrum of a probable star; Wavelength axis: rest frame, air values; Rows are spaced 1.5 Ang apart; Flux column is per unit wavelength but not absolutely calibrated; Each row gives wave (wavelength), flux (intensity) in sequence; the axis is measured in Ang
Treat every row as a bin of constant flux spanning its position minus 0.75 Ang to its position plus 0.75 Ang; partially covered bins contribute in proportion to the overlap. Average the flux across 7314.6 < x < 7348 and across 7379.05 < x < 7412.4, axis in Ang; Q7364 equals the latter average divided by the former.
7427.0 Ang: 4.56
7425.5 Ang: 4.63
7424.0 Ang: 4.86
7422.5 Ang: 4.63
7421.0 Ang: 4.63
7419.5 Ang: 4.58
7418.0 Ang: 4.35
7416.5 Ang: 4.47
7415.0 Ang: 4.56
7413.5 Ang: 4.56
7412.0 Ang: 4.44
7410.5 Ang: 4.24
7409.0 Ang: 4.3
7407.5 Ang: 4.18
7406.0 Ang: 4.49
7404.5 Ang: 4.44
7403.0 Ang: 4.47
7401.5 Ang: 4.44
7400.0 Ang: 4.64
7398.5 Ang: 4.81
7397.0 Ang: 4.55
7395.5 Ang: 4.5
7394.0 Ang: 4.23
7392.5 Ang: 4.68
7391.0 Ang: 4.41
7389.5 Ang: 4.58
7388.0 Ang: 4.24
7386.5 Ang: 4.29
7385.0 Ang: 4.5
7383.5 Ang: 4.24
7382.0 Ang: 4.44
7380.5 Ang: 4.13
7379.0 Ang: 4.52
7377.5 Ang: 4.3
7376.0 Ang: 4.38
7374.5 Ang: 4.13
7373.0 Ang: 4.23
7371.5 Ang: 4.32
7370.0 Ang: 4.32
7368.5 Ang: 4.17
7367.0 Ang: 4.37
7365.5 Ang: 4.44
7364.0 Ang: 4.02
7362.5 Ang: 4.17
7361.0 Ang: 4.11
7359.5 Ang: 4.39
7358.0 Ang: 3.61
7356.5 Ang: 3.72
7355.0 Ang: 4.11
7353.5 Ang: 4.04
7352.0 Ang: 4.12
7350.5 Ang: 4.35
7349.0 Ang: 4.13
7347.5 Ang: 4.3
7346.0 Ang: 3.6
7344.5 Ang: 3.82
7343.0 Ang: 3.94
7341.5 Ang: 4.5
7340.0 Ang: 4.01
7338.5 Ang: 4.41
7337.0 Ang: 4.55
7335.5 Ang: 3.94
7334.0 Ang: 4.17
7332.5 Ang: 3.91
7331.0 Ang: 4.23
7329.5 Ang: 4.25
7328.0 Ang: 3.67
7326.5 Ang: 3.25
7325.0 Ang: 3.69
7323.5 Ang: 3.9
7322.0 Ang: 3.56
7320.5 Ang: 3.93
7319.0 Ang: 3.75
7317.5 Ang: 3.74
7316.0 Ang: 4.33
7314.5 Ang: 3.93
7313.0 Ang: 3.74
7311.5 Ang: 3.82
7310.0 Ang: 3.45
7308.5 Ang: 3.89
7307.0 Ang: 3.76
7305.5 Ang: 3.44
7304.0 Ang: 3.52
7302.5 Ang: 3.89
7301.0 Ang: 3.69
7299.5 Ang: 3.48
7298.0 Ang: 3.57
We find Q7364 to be 1.11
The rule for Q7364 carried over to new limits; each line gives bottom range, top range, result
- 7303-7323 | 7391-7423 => 1.19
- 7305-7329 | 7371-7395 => 1.16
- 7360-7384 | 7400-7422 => 1.04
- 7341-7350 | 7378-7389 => 1.07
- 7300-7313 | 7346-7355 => 1.12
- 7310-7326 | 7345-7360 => 1.06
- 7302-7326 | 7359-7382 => 1.13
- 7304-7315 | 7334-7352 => 1.12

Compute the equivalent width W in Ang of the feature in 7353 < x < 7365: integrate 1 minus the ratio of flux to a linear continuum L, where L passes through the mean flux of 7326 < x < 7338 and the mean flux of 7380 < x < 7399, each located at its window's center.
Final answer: 0.5 Ang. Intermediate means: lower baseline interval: 4.02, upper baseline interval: 4.43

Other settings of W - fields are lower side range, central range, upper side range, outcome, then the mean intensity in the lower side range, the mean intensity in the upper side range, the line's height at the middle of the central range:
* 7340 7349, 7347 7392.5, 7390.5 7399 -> 0.4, 4.04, 4.53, 4.28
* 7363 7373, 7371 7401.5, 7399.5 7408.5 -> -0.4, 4.27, 4.43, 4.35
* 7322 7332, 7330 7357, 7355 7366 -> -1.2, 3.81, 4.06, 3.93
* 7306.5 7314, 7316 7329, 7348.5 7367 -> 0.3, 3.74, 4.11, 3.83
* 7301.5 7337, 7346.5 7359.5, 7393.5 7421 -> 0.0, 3.83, 4.47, 4.07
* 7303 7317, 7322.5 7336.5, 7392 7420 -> 0.0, 3.77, 4.47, 3.91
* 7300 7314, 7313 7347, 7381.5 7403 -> -0.5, 3.69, 4.47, 3.9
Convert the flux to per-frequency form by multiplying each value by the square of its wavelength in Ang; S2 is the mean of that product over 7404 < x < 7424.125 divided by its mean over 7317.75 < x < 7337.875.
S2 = 1.2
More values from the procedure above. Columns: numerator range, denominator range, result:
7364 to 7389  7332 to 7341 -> 1.04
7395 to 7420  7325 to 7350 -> 1.13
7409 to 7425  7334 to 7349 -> 1.12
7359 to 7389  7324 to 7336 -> 1.12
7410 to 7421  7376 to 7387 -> 1.04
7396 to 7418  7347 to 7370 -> 1.09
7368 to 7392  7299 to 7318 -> 1.18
